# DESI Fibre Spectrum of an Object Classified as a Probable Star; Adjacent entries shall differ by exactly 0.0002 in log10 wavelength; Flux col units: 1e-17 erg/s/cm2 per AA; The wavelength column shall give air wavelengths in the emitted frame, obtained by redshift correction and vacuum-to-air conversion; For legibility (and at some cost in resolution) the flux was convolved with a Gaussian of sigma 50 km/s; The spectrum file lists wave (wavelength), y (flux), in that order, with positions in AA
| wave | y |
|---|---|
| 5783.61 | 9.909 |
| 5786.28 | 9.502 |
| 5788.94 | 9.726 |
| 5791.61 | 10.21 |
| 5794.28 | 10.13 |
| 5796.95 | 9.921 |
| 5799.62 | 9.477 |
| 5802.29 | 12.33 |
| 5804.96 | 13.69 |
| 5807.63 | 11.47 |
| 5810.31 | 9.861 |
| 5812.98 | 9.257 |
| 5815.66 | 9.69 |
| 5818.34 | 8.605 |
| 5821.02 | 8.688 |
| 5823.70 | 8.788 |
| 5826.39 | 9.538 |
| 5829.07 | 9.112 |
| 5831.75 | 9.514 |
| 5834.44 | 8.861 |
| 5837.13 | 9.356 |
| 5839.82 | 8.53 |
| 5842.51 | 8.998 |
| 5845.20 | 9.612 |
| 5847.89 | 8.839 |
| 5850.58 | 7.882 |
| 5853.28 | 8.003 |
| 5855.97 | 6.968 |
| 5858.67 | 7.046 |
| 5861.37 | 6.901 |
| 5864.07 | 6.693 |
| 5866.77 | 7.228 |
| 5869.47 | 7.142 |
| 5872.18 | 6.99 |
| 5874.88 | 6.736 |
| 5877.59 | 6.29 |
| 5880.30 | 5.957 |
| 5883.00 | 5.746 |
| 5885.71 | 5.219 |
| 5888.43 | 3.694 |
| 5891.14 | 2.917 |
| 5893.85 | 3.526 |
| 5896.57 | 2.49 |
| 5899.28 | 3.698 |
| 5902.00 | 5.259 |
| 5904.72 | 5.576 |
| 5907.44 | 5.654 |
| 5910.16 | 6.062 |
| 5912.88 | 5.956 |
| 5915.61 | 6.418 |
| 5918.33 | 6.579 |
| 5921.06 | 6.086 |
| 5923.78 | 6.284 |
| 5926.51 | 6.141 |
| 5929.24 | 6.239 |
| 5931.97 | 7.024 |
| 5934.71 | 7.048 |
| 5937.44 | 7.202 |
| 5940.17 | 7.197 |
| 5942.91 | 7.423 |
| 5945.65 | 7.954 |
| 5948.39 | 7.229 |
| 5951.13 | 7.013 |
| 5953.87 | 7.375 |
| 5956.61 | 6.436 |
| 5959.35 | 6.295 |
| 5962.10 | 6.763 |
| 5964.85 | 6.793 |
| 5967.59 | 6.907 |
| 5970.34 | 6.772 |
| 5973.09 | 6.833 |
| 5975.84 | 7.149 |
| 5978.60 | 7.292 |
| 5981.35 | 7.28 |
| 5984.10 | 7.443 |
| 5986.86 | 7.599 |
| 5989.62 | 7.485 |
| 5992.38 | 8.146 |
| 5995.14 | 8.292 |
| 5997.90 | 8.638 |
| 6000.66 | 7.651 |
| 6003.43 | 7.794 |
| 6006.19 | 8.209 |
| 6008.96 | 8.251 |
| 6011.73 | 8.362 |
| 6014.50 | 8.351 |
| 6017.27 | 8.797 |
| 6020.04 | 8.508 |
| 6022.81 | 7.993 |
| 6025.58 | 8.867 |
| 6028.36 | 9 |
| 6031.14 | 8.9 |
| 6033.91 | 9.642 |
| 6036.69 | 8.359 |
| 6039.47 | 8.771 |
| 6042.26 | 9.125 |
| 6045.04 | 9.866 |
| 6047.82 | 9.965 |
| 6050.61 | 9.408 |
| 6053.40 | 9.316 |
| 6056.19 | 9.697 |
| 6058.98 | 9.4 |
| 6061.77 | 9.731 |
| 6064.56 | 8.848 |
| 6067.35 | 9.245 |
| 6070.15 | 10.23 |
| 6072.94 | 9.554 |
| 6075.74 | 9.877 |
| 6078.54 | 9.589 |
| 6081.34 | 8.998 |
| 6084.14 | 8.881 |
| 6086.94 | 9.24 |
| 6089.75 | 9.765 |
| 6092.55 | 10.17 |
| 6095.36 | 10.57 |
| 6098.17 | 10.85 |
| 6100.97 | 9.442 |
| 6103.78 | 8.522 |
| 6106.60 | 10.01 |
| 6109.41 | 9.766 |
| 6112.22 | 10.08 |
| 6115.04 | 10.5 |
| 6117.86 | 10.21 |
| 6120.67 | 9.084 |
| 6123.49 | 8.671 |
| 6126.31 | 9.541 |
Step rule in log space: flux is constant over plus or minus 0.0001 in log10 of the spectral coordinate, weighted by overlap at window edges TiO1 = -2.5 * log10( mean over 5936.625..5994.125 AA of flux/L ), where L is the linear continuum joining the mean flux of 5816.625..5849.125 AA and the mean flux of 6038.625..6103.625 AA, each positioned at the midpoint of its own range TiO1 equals 0.286 mag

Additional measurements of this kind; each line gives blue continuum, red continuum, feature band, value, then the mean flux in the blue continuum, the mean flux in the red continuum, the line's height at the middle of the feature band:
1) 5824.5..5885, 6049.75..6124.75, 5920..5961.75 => 0.228 mag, 7.79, 9.62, 8.47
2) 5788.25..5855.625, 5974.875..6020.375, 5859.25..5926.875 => 0.494 mag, 9.56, 7.95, 8.91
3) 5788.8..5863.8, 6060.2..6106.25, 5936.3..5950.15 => 0.264 mag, 9.27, 9.6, 9.42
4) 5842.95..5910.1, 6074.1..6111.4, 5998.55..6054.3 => -0.020 mag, 6.12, 9.67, 8.58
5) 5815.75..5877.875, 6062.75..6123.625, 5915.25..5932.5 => 0.330 mag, 8.16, 9.66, 8.63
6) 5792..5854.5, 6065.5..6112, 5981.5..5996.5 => 0.237 mag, 9.58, 9.67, 9.64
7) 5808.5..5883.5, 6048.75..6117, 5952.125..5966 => 0.298 mag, 8.14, 9.66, 8.87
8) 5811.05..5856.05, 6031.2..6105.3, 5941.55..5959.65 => 0.273 mag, 8.9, 9.49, 9.2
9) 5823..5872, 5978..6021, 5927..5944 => 0.164 mag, 8.24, 8.02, 8.11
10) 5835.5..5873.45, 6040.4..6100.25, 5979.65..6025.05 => 0.129 mag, 7.88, 9.63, 9.08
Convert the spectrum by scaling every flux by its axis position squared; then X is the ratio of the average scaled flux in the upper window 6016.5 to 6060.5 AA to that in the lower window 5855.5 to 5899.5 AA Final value 1.7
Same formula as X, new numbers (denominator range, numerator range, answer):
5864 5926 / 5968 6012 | 1.42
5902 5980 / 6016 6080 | 1.43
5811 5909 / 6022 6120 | 1.44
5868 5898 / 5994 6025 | 1.68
